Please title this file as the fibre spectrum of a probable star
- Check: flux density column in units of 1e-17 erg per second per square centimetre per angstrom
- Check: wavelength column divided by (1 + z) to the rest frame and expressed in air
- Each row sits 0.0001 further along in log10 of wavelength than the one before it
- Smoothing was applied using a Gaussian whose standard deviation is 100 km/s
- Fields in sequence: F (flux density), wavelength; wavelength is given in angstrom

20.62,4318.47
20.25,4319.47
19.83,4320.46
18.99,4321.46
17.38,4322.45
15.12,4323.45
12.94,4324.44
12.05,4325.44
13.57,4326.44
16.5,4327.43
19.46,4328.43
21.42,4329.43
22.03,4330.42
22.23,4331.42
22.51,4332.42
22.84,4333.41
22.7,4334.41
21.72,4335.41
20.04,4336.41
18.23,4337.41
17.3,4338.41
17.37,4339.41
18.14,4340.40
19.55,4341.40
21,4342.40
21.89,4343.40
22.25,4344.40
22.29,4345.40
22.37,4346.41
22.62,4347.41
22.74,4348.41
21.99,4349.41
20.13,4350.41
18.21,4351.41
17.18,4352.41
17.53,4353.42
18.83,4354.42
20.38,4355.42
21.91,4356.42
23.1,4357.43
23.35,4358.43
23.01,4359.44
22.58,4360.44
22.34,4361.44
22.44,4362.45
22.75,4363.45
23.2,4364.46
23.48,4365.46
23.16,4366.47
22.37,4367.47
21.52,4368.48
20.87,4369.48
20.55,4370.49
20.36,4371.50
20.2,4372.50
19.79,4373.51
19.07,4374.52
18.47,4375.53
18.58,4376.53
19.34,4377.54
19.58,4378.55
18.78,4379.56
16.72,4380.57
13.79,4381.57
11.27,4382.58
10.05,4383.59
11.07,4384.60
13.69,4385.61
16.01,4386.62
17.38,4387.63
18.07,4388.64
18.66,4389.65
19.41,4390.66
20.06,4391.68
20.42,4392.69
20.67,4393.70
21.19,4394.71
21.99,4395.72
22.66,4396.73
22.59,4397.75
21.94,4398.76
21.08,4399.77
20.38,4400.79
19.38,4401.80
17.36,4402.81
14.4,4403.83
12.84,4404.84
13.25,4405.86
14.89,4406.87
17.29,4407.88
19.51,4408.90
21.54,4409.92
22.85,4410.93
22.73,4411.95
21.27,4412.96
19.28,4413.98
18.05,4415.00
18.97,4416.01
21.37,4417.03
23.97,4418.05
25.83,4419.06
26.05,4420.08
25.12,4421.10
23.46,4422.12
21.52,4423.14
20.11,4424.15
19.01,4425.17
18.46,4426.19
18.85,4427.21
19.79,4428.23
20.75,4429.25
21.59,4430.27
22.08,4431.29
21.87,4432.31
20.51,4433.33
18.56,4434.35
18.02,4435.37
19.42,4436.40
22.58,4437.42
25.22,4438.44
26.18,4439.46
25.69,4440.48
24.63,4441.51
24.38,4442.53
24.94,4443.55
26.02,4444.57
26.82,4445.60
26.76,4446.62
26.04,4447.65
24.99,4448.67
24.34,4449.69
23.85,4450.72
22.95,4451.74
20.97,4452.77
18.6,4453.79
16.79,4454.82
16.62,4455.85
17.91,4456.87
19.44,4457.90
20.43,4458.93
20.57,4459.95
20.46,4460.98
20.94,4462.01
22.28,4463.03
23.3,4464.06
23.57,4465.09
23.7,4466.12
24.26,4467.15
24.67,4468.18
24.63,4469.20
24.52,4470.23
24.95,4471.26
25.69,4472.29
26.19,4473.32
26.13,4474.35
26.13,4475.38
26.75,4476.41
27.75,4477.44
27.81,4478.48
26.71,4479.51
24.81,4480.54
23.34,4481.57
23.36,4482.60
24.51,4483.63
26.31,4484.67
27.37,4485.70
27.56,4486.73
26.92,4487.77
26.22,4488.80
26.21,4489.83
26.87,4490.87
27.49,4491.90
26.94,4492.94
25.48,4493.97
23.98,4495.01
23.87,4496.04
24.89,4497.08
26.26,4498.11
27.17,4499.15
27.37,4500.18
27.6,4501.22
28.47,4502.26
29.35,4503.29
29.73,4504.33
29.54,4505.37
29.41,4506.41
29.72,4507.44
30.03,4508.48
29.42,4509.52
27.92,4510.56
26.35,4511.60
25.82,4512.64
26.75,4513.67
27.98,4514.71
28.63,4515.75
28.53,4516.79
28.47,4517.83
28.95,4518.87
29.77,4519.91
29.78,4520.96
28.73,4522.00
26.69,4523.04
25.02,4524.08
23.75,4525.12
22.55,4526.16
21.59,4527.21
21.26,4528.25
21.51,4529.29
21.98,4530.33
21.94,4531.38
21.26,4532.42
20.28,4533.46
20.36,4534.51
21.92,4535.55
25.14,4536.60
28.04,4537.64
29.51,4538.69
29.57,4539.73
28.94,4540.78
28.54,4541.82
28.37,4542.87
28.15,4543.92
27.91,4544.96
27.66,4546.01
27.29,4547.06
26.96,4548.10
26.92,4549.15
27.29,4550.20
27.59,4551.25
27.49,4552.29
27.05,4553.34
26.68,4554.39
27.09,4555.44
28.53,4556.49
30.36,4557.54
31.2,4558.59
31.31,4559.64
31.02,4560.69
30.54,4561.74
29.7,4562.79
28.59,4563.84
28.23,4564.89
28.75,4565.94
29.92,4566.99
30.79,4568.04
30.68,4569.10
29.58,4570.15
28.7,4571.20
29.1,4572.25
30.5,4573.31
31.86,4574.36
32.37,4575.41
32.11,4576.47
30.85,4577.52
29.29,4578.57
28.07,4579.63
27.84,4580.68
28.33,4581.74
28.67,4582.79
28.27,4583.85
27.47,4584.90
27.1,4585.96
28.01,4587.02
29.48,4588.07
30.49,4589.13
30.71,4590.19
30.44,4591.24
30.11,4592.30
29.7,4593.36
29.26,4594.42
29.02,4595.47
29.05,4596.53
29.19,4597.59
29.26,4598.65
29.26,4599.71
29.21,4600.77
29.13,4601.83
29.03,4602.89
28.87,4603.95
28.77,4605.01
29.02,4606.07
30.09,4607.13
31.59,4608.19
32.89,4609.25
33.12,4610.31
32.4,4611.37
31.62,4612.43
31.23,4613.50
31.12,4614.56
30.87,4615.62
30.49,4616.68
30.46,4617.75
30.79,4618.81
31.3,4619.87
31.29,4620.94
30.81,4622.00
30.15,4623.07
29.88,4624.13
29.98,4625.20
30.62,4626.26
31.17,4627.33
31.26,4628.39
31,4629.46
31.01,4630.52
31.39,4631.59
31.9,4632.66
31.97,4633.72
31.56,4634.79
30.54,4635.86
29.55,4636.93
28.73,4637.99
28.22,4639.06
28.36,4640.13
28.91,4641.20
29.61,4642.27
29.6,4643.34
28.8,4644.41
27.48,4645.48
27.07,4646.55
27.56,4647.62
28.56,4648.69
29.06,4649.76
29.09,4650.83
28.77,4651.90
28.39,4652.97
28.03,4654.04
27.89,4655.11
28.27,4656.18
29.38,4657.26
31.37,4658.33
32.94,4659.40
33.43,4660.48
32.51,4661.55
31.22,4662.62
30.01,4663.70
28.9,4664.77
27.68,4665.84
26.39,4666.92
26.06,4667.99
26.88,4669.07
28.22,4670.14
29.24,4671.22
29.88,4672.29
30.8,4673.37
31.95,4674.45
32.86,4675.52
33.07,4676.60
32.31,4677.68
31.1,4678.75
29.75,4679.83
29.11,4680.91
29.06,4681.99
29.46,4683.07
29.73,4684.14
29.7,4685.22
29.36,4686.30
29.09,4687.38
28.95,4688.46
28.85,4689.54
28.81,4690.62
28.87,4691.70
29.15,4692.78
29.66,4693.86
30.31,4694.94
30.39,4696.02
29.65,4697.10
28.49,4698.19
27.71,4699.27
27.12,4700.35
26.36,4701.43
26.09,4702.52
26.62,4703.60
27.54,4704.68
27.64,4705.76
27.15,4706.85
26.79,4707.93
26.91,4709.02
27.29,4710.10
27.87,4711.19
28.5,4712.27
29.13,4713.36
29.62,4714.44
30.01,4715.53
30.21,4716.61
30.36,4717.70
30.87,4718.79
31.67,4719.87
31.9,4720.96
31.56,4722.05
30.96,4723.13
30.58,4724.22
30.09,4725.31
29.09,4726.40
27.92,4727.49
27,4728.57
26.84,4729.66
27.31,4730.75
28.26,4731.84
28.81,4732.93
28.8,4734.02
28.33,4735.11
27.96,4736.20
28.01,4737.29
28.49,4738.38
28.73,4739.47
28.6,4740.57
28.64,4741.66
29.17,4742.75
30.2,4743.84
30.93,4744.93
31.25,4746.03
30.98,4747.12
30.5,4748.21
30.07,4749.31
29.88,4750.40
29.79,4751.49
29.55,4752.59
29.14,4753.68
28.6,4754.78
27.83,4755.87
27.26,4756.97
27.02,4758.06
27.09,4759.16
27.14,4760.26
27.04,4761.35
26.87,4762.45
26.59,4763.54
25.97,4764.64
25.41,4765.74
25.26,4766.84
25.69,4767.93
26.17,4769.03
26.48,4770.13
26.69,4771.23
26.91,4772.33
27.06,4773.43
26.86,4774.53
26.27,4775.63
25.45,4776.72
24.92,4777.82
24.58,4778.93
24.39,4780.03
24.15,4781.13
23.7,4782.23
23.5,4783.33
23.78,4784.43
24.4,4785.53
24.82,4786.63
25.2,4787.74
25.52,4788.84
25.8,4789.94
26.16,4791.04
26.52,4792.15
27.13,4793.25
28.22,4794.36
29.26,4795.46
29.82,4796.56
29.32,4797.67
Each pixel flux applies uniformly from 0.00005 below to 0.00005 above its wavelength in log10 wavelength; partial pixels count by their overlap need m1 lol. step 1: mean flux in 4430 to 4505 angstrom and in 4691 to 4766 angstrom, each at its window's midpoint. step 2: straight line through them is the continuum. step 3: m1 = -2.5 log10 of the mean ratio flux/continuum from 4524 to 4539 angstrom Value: 0.11 mag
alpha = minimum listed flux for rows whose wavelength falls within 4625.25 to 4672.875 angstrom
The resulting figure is 26.06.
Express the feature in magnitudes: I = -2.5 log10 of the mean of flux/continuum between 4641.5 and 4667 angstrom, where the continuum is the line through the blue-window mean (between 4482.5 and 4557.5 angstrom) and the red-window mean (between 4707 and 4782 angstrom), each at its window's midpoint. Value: -0.07 mag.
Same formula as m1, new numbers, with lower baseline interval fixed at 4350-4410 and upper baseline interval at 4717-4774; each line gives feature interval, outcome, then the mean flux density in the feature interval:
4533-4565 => -0.18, 27.7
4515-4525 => -0.23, 28.1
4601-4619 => -0.22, 30.7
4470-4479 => -0.21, 26.2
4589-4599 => -0.20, 29.7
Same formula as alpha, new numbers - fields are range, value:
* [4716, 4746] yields 26.84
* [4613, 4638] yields 28.73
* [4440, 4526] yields 16.62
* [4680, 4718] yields 26.09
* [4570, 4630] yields 27.1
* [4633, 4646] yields 27.48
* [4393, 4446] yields 12.84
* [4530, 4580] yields 20.28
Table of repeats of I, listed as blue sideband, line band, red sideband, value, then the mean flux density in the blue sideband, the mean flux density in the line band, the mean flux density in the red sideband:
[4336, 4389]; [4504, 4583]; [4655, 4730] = -0.12 mag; 19.6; 27.7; 29.3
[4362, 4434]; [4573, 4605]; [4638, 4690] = -0.11 mag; 19.7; 29.4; 29.4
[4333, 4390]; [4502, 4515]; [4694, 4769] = -0.22 mag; 19.7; 28.5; 28.5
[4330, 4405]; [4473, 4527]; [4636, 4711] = -0.13 mag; 19.9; 27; 29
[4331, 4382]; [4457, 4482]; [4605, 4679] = 0.02 mag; 20.7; 24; 30.1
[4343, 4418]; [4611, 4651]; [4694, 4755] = -0.14 mag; 19.7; 30.1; 29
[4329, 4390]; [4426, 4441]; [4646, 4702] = 0.04 mag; 19.9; 21.4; 29.4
